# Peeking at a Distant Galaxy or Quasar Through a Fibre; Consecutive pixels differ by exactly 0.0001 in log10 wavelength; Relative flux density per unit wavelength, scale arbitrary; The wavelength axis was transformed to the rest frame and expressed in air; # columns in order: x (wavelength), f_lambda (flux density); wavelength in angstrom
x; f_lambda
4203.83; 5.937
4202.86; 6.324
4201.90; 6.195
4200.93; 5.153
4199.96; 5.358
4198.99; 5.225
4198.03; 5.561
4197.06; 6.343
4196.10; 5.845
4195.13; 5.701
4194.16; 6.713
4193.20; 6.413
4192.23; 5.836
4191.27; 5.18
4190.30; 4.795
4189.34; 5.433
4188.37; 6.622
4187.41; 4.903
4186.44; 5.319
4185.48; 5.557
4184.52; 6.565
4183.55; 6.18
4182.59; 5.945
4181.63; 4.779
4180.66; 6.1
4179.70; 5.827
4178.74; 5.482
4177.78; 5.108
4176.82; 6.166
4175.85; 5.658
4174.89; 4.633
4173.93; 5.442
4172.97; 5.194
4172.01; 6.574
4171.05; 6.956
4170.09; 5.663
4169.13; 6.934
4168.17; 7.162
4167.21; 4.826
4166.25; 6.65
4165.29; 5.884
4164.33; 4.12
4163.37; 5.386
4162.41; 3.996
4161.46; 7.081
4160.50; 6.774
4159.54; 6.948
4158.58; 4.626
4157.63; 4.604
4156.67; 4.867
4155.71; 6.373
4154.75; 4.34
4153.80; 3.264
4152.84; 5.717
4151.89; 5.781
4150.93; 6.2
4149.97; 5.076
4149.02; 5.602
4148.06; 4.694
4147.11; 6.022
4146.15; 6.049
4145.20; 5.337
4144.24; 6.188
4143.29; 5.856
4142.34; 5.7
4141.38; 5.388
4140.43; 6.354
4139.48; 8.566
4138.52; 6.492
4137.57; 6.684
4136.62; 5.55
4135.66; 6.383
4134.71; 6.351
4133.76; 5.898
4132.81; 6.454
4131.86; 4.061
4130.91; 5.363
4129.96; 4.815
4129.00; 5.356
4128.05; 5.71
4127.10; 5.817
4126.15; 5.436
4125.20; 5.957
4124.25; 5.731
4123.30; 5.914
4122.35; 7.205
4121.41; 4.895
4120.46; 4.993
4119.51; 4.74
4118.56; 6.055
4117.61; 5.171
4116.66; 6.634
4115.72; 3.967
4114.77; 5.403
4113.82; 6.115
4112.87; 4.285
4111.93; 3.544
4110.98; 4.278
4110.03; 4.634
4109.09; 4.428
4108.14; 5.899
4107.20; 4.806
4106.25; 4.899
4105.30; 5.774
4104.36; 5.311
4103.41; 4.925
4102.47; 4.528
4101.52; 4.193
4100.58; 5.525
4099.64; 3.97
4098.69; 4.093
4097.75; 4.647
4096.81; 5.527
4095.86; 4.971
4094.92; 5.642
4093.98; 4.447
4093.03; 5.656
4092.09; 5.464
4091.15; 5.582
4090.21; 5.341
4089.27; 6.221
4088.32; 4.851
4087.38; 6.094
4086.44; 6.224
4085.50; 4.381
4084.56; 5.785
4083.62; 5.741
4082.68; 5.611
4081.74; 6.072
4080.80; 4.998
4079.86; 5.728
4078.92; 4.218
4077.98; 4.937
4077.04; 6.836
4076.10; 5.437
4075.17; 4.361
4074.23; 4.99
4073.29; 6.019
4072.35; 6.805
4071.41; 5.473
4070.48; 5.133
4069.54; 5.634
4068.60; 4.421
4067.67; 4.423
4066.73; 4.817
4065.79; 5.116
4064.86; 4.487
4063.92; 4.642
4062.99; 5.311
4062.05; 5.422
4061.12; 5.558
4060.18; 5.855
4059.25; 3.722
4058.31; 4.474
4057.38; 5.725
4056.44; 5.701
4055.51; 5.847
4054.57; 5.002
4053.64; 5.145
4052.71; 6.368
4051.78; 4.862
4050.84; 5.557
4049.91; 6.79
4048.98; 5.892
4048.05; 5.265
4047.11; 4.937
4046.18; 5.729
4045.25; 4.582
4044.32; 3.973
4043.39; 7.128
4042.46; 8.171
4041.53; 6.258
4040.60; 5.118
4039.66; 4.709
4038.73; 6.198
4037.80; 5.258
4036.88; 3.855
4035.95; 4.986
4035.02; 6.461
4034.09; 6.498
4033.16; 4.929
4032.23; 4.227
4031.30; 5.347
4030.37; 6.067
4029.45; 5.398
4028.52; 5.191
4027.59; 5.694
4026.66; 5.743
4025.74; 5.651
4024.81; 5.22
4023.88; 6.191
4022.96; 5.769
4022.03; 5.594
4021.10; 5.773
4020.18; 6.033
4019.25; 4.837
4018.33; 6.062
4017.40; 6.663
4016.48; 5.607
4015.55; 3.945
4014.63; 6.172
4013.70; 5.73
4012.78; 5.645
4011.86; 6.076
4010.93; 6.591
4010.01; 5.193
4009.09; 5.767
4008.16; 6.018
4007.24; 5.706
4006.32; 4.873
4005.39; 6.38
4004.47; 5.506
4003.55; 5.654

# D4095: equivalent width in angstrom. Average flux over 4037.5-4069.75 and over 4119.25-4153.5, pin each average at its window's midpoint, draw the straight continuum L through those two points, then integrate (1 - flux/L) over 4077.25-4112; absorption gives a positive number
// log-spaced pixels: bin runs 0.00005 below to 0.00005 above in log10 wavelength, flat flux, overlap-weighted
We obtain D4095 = 2.7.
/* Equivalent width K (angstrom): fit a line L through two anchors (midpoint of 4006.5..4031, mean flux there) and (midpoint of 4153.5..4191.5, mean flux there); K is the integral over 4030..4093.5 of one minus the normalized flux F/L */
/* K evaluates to 2.8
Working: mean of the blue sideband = 5.69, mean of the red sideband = 5.61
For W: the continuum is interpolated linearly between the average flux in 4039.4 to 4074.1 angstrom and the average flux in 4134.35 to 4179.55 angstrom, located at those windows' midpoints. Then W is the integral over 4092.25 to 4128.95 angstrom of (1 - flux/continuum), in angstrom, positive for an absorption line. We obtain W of 2.89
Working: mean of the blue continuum 5.41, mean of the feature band 5.16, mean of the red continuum 5.76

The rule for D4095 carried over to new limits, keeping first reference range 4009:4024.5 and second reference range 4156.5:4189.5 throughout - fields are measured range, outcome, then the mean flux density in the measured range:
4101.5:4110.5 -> 1.2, 4.98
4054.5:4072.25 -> 1.9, 5.13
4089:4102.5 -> 1.6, 5.05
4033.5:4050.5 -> 0.3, 5.65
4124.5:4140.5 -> -0.6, 5.94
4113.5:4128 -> 0.3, 5.6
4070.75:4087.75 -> 0.6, 5.53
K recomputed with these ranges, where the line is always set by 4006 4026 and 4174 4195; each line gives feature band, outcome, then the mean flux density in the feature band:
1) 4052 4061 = 0.6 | 5.31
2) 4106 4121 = 1.8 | 4.99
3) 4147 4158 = 0.9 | 5.19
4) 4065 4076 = 1.0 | 5.19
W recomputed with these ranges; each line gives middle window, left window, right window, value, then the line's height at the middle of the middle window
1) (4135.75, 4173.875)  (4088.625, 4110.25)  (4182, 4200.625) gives -2.1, 5.48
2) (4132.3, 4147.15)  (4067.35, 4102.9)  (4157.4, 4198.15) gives -1.7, 5.56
